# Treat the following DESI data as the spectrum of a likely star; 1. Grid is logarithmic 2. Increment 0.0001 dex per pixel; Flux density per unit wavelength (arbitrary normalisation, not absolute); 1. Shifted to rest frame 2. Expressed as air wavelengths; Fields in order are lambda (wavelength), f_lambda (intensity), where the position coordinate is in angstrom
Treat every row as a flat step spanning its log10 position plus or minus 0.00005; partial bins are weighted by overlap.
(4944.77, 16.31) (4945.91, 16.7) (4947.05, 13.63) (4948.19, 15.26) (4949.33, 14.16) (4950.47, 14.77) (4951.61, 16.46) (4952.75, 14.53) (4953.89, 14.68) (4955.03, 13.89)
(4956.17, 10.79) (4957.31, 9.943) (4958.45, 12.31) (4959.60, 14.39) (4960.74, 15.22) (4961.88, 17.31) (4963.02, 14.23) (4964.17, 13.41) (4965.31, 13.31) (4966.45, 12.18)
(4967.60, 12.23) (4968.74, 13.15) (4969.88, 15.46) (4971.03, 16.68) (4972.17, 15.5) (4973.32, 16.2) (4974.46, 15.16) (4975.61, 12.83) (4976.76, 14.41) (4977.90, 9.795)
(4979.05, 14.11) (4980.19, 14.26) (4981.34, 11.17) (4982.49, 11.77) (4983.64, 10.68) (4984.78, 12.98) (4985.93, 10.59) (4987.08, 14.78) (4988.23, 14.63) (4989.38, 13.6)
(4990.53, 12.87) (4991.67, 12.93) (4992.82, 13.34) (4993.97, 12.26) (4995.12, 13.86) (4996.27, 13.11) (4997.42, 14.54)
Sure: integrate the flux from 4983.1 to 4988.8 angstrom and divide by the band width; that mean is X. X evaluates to 12.7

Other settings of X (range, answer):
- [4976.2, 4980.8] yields 13.1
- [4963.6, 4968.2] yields 12.8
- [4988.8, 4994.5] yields 13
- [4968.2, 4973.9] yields 15.4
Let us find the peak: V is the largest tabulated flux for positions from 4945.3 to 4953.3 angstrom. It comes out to 16.7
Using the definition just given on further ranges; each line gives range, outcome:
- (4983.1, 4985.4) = 12.98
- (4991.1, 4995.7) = 13.86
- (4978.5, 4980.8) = 14.26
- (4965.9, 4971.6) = 16.68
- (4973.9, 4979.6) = 15.16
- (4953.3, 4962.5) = 17.31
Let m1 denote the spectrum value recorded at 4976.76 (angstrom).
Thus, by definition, 14.41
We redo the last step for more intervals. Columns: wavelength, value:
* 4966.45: 12.18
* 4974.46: 15.16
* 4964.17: 13.41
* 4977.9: 9.795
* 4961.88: 17.31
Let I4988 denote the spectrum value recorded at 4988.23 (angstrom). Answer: 14.63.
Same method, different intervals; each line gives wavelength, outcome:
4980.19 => 14.26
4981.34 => 11.17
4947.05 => 13.63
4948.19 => 15.26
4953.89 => 14.68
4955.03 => 13.89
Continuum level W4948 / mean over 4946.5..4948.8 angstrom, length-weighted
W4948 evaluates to 14.4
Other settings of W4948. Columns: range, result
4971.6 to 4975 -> 15.6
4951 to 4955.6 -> 14.9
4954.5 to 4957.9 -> 11.5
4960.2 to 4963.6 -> 15.6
